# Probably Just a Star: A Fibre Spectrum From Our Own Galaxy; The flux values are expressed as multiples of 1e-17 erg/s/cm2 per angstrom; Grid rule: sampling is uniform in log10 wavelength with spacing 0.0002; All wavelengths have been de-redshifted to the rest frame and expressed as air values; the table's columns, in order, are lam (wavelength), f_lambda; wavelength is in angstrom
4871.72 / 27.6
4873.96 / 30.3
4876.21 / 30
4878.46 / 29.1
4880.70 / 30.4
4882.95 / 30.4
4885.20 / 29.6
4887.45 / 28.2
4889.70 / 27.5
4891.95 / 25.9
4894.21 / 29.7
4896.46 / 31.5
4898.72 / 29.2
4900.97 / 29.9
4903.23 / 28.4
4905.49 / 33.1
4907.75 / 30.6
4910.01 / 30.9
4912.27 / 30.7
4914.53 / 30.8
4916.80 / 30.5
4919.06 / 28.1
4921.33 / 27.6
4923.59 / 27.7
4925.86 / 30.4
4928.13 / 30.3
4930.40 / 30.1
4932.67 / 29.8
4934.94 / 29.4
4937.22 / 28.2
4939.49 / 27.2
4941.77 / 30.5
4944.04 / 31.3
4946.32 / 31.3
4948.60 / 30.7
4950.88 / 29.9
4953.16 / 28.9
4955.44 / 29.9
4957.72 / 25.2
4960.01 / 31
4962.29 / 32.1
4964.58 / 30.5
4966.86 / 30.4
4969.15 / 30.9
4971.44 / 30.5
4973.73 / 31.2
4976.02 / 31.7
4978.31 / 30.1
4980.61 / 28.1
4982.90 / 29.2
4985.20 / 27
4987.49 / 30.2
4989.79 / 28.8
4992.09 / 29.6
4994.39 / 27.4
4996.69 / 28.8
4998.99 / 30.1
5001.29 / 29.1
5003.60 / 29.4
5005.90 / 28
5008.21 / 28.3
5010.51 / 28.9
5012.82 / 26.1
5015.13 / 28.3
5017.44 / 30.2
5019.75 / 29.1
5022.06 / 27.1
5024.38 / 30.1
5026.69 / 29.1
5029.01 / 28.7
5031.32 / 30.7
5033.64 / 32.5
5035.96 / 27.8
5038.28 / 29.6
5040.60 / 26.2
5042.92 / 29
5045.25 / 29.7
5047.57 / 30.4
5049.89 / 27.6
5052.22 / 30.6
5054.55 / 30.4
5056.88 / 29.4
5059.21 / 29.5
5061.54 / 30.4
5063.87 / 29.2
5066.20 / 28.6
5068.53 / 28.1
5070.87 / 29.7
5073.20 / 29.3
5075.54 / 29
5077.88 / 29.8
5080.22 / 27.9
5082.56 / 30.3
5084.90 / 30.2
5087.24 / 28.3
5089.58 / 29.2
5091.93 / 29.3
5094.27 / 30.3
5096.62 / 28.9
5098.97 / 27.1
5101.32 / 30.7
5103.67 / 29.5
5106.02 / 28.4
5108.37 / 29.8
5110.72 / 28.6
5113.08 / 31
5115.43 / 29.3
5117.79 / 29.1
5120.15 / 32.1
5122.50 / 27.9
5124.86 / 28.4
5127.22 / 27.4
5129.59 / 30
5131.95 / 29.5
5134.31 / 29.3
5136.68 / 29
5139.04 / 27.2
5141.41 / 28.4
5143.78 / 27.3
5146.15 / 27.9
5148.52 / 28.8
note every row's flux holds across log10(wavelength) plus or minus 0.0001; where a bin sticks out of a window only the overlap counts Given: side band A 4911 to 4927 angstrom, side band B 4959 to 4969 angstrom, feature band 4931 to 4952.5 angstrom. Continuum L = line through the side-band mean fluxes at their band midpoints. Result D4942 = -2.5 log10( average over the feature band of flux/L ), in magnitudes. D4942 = 0.015 mag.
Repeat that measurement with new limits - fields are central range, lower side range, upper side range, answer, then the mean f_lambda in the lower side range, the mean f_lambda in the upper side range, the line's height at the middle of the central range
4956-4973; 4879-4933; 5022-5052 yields -0.024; 29.6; 29.2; 29.5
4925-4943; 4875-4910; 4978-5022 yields -0.008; 29.6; 28.7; 29.3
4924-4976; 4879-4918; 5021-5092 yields -0.012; 29.8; 29.3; 29.7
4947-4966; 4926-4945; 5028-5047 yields -0.010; 29.6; 29.3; 29.6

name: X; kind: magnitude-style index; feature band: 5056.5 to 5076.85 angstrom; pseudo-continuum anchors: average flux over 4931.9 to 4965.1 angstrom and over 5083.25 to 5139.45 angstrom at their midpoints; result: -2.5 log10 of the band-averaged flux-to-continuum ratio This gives 0.00 mag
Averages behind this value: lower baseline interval 29.7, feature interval 29.2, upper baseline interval 29.2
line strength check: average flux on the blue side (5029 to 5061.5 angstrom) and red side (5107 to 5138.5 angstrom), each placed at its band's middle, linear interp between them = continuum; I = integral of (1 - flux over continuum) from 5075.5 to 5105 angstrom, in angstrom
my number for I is 0.1 angstrom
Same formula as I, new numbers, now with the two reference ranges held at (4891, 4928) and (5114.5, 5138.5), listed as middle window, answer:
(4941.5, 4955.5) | -0.4 angstrom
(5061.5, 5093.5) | 0.1 angstrom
